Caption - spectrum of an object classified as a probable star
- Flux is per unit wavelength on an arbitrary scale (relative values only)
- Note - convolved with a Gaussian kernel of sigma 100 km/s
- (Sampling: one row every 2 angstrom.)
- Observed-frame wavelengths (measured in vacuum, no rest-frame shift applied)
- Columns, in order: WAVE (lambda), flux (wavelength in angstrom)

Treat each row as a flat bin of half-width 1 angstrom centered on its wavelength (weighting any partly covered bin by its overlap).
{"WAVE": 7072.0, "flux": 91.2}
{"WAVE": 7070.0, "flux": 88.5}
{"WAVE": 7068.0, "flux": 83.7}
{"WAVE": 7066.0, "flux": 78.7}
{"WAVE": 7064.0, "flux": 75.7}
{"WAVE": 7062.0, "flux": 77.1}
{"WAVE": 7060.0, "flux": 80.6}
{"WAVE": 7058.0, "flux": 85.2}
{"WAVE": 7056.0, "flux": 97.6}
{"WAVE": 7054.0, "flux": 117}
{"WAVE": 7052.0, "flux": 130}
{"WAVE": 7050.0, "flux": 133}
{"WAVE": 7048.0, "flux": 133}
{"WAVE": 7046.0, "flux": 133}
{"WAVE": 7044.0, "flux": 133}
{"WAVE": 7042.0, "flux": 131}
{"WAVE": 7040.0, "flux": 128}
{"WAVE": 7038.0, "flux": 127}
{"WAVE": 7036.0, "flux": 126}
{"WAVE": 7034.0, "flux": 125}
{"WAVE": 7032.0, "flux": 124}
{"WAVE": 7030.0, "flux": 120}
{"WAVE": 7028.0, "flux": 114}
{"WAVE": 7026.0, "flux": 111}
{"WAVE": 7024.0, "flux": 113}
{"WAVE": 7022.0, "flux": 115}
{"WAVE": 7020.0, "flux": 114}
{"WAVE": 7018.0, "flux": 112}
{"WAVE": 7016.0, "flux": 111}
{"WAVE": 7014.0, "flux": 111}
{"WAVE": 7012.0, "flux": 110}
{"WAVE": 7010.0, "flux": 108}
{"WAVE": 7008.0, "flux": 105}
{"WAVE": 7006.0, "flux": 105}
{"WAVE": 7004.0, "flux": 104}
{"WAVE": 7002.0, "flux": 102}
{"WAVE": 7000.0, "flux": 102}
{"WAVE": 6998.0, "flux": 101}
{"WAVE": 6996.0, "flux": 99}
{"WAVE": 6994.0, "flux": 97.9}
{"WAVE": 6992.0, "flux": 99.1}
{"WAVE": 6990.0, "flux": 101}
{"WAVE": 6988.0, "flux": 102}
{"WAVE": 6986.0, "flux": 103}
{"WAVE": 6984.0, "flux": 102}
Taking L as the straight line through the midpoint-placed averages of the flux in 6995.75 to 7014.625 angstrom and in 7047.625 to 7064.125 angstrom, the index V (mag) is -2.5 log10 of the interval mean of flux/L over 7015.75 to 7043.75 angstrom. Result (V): -0.15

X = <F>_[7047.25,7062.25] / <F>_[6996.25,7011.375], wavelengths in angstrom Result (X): 1.0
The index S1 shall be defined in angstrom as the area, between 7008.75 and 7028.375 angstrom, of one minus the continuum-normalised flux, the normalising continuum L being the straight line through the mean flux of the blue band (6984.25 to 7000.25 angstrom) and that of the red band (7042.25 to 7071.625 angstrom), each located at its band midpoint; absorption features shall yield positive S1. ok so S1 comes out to -1.9 angstrom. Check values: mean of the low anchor 101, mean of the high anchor 104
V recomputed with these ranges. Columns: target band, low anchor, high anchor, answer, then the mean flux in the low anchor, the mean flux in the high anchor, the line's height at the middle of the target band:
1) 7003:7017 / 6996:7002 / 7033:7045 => 0.01 mag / 101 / 128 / 109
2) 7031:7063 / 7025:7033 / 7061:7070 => -0.18 mag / 117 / 79.9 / 98.8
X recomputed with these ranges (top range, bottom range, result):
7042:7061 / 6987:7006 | 1.15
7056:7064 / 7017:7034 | 0.71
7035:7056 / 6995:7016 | 1.22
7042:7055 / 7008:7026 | 1.17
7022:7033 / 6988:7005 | 1.15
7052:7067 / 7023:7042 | 0.74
